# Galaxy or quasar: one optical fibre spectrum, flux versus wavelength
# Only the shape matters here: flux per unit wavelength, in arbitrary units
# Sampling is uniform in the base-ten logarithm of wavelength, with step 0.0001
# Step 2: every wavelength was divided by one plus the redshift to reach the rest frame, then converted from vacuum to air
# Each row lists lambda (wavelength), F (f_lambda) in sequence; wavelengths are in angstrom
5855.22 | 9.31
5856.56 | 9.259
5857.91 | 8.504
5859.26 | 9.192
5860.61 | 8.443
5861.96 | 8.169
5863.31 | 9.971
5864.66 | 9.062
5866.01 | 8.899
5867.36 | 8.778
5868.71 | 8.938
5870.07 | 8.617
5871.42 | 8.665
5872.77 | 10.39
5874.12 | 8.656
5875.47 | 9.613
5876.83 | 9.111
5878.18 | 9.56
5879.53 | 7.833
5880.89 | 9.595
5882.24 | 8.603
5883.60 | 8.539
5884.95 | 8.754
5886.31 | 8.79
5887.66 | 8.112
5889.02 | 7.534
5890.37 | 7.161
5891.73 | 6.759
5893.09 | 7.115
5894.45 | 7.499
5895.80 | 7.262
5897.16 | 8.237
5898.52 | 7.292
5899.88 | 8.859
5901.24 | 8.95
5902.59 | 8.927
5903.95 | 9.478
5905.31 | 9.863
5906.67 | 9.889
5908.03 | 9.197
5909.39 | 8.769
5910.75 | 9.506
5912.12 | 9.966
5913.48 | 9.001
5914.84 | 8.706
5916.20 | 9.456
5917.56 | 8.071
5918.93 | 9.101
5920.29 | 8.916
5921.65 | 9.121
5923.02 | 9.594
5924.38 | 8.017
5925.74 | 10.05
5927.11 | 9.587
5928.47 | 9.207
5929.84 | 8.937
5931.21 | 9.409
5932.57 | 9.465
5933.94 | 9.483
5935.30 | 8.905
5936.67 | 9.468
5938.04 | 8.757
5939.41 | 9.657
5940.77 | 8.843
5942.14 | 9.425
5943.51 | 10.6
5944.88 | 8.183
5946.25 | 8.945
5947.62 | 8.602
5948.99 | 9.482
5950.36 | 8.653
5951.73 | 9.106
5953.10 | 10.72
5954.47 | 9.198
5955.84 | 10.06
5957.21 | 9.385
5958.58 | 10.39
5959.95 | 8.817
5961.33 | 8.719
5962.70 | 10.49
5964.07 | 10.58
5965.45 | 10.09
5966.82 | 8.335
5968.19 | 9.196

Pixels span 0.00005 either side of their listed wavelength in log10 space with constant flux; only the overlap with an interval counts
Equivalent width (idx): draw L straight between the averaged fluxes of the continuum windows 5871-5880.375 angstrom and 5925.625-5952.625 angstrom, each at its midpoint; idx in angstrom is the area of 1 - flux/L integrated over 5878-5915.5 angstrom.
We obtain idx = 2.5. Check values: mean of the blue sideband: 9.14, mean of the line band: 8.55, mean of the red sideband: 9.23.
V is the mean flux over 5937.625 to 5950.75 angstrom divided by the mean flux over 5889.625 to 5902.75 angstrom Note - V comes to 1.18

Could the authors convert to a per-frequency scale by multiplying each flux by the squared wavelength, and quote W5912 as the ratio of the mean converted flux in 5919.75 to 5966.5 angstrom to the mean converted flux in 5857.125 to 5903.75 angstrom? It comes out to 1.12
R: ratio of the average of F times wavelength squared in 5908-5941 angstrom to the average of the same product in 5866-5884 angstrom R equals 1.04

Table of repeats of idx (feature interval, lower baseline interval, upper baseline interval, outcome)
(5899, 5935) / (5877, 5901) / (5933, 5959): -1.96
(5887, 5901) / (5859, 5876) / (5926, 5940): 2.31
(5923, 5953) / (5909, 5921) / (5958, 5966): 0.68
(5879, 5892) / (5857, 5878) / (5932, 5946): 1.23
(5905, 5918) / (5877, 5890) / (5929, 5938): -0.44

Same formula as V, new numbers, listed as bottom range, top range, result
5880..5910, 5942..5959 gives 1.12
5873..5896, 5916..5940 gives 1.10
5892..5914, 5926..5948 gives 1.06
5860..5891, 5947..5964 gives 1.08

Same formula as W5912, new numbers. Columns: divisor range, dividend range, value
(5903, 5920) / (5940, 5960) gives 1.03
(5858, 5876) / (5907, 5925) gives 1.02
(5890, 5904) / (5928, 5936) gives 1.18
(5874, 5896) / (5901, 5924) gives 1.12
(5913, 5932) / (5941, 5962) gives 1.04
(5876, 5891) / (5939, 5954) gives 1.11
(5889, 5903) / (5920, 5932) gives 1.20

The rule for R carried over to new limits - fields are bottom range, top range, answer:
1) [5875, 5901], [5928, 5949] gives 1.14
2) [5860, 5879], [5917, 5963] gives 1.05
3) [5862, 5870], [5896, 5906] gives 0.98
